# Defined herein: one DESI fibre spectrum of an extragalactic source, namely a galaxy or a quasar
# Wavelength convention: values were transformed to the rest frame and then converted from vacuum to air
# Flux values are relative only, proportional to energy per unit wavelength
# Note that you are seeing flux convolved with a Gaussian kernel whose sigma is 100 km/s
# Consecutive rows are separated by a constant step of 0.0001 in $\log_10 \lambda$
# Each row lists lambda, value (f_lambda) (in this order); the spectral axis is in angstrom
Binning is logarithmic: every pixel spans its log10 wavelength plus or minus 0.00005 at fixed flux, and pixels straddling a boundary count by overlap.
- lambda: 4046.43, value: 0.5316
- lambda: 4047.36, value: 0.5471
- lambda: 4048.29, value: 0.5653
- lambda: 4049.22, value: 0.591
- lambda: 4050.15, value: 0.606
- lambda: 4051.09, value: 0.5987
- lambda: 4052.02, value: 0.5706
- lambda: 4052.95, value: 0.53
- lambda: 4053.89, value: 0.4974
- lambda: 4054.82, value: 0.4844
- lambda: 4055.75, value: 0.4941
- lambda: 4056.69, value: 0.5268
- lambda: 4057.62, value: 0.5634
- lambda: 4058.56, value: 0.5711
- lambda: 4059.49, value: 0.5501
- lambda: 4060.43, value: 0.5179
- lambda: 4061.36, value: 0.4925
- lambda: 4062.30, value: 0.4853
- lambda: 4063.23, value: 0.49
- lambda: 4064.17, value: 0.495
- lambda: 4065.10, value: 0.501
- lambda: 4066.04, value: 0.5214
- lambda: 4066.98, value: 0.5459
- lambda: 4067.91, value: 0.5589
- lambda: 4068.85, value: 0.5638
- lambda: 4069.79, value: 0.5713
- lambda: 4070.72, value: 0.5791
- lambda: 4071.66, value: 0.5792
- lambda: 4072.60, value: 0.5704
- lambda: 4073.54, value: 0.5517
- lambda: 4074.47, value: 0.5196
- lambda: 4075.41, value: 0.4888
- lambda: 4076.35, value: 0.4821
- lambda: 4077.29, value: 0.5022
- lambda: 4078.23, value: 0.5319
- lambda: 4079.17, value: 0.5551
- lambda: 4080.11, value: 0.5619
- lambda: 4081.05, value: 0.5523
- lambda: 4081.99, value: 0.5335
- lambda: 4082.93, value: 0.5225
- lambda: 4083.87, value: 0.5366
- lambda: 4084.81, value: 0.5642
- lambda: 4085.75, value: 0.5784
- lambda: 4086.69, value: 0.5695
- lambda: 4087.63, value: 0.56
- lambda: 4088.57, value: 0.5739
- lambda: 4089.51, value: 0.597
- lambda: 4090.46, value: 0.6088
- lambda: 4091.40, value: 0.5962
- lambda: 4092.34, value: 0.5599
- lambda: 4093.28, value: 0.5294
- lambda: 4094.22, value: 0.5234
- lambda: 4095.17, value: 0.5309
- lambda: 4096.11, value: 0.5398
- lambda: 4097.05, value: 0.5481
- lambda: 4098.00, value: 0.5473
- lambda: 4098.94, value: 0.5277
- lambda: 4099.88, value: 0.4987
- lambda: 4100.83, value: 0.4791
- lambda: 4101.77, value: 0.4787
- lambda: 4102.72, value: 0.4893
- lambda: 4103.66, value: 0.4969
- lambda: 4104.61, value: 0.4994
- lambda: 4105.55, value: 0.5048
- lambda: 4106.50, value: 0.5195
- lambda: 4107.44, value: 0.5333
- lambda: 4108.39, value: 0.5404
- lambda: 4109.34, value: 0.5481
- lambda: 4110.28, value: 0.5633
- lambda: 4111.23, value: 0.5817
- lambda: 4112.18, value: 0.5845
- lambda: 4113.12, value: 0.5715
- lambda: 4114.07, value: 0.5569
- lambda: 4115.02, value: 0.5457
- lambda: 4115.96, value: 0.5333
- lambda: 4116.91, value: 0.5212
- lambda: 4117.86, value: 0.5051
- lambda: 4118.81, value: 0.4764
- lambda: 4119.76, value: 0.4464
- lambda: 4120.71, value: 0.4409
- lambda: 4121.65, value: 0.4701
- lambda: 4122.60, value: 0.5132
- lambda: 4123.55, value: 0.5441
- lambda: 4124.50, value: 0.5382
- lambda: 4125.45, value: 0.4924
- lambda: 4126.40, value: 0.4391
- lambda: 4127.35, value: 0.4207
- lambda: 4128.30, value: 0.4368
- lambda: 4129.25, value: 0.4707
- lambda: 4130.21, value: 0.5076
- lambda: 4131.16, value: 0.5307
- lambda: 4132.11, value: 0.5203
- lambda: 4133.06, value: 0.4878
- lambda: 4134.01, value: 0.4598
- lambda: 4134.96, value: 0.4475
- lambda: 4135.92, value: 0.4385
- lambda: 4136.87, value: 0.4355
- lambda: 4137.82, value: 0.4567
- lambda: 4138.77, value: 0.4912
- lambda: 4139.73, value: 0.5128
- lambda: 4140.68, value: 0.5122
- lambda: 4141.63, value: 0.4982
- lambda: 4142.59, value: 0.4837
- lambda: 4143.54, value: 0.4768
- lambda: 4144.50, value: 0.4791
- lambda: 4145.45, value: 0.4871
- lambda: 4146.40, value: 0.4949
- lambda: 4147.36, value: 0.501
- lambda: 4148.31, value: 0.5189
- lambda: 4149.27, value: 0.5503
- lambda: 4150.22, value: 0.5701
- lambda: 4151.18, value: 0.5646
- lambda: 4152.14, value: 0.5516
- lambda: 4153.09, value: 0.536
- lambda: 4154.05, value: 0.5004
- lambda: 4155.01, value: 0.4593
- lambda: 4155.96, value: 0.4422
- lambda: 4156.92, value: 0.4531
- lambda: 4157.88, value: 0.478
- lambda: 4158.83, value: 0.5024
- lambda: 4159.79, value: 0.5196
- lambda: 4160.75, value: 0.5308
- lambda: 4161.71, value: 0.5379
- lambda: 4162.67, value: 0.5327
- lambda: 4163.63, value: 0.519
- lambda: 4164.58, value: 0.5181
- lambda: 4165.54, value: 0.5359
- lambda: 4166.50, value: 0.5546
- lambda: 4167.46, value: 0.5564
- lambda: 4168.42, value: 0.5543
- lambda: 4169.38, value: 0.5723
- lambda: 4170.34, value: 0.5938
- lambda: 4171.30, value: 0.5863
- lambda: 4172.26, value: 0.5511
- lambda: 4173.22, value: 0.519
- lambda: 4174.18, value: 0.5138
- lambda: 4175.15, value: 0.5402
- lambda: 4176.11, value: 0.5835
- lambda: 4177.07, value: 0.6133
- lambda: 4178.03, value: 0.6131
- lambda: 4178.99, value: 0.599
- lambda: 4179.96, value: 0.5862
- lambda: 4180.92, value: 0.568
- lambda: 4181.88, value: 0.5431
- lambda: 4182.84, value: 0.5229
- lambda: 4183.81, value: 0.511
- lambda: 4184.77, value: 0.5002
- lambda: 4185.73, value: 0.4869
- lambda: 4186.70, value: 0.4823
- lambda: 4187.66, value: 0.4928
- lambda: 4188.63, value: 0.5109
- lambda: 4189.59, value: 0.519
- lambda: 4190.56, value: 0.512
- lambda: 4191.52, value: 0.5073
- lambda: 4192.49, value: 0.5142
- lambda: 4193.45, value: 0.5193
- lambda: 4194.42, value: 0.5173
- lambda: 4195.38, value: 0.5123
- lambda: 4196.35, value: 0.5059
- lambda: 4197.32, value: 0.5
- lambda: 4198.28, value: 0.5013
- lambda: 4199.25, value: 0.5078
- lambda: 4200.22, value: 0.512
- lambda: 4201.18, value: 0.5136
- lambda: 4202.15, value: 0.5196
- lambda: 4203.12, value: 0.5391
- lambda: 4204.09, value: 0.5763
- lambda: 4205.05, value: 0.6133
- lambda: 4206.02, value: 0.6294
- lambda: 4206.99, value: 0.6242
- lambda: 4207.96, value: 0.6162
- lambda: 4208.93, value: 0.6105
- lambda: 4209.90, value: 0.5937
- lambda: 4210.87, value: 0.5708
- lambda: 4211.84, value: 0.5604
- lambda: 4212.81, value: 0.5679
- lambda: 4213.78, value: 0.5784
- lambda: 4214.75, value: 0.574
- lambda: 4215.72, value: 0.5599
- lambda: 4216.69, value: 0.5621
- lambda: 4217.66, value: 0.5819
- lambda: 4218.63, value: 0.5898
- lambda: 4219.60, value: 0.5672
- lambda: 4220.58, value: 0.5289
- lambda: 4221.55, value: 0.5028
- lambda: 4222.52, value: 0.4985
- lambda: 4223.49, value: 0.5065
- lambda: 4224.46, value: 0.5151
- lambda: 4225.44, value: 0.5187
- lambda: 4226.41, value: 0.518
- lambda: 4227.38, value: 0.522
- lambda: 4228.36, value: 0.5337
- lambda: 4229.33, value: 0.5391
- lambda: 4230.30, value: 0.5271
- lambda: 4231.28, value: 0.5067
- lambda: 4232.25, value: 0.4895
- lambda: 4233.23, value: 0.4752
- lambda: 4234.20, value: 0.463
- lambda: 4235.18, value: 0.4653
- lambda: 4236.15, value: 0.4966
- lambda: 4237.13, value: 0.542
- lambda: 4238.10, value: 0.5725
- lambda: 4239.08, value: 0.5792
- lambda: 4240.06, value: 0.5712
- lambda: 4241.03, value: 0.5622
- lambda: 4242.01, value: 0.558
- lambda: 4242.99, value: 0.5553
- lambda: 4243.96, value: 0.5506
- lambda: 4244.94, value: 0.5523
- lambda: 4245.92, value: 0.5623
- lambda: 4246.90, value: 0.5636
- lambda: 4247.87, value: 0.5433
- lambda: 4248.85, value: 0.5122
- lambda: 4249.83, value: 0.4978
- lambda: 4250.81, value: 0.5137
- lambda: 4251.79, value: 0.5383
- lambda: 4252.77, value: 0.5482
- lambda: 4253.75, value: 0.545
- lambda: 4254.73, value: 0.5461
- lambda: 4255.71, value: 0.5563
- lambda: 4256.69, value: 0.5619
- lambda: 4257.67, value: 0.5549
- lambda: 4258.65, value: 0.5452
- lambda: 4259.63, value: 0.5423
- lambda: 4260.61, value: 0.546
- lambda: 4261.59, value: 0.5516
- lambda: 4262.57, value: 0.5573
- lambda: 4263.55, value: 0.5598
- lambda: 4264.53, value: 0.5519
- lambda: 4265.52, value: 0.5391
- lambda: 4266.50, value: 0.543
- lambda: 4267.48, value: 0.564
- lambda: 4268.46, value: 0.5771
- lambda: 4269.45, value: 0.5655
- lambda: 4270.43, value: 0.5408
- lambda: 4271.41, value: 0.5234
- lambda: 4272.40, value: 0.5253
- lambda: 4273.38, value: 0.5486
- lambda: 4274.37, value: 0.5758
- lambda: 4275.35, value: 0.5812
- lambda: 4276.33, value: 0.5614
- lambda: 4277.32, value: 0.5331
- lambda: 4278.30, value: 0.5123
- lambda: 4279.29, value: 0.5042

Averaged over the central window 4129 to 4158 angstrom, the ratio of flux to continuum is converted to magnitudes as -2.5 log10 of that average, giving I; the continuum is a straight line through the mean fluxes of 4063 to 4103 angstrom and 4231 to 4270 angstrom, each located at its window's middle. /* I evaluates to 0.10 mag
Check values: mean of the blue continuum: 0.54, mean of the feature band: 0.494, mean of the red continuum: 0.541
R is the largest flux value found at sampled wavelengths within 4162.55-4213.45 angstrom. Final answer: 0.6294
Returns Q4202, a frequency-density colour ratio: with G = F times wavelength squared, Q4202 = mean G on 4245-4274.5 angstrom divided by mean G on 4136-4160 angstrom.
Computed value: 1.16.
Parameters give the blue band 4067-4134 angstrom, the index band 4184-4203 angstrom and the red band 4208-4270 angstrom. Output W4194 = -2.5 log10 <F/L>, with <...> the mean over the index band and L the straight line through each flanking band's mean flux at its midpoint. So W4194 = 0.06 mag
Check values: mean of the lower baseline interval 0.528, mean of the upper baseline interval 0.544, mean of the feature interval 0.508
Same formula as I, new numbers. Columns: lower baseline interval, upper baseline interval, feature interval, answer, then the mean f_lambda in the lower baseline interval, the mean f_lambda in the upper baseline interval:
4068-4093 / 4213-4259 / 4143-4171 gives 0.051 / 0.554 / 0.537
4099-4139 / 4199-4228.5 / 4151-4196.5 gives 0.005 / 0.501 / 0.556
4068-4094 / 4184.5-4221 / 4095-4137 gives 0.092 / 0.553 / 0.544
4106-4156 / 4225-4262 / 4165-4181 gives -0.102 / 0.504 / 0.535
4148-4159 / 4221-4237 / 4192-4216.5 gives -0.095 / 0.511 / 0.506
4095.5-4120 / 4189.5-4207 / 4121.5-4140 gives 0.101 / 0.525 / 0.532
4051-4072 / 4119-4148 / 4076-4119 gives -0.066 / 0.533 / 0.481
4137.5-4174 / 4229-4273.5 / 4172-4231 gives -0.028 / 0.519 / 0.54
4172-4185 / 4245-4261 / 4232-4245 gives 0.028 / 0.556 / 0.542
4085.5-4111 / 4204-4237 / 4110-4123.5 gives 0.036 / 0.539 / 0.546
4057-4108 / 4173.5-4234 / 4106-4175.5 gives 0.054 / 0.536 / 0.54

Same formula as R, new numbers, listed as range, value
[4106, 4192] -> 0.6133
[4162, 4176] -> 0.5938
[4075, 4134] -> 0.6088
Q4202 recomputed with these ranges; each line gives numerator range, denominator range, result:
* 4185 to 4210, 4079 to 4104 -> 1.04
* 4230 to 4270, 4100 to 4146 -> 1.15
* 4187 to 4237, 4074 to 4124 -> 1.06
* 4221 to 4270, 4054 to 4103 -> 1.08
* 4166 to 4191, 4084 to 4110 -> 1.05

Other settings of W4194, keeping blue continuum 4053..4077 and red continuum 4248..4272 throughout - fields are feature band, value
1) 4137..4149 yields 0.090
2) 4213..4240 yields 0.022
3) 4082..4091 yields -0.073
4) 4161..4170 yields -0.013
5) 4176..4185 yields -0.054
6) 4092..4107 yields 0.029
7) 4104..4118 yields -0.018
